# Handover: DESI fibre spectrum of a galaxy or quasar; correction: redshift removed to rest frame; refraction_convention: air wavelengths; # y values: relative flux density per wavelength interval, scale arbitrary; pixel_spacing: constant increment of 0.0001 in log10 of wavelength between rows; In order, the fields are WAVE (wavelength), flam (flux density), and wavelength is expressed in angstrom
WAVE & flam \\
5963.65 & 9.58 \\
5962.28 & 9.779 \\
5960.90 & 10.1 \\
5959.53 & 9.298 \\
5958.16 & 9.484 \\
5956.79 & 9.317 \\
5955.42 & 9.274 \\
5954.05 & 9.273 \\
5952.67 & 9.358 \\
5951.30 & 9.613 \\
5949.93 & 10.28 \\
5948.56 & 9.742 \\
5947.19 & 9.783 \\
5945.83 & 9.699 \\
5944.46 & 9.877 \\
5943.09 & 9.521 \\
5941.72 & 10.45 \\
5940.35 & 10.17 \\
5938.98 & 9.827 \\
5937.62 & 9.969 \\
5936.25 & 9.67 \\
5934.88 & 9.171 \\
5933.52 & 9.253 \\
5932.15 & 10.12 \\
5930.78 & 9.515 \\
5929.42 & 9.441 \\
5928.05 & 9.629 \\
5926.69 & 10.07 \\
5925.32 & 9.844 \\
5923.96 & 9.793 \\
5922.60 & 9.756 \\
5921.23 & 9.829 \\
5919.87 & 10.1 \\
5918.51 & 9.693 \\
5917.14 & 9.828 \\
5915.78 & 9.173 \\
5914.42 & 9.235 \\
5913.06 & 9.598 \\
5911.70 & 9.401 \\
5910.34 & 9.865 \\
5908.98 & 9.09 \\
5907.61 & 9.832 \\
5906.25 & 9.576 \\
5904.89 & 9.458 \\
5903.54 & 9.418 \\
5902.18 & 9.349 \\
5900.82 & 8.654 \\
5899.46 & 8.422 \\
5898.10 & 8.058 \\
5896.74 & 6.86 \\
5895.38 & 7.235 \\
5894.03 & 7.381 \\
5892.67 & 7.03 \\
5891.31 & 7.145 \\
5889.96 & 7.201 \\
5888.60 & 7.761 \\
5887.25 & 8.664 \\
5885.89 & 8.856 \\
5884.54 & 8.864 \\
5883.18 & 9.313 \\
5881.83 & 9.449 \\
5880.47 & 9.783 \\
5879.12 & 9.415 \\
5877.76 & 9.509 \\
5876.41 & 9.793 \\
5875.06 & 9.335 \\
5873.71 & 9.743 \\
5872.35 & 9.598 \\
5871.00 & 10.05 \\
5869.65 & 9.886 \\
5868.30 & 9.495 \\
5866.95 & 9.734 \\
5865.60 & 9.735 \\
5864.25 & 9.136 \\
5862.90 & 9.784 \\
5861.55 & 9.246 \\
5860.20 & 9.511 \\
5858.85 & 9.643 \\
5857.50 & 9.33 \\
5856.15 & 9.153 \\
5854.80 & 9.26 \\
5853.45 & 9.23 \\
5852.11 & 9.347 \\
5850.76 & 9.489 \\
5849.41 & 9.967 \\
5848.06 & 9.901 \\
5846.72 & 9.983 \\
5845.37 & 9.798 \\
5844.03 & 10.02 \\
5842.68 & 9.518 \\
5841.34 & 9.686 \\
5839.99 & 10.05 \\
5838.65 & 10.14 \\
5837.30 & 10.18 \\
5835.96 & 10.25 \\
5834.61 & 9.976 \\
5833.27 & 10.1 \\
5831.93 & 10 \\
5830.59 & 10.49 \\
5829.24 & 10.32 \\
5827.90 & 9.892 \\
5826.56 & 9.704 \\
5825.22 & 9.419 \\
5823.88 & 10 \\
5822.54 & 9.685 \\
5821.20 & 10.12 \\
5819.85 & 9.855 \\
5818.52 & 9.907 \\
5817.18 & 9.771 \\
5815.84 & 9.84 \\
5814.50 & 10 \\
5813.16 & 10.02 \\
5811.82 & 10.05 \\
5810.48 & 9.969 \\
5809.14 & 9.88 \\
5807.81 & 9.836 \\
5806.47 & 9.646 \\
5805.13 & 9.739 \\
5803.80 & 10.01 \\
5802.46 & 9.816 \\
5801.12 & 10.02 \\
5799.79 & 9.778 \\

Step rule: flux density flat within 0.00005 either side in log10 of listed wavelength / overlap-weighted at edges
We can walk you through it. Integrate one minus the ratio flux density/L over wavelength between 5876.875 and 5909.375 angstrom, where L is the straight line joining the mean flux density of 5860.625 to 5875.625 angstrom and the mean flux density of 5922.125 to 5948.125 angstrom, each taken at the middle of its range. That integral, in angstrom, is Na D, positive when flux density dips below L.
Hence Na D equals 3.60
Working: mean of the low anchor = 9.61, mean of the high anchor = 9.77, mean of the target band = 8.6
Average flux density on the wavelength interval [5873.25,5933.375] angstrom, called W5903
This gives 9.09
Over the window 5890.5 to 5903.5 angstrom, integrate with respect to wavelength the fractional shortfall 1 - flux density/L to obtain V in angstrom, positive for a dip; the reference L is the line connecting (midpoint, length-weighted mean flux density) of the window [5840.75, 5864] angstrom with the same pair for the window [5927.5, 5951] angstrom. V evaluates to 2.4 angstrom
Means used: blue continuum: 9.57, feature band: 7.87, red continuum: 9.77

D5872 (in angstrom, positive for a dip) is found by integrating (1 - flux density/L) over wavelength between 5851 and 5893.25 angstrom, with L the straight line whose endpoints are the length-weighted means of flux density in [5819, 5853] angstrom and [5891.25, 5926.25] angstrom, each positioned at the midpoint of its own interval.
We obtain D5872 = 1.4 angstrom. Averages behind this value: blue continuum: 9.91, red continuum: 9.03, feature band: 9.17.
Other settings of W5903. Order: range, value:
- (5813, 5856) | 9.86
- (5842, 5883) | 9.59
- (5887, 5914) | 8.51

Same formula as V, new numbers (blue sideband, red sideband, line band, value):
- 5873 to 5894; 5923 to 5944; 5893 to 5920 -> 0.76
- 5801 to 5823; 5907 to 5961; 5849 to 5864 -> 0.57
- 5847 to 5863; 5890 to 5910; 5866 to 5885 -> -1.26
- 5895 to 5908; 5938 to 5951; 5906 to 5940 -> -1.29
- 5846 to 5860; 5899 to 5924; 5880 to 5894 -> 1.71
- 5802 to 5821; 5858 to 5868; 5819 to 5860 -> -0.50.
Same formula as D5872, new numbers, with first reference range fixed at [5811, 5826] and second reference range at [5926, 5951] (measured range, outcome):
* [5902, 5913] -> 0.3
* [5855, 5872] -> 0.5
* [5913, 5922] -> 0.1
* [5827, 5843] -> -0.3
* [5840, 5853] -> 0.1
